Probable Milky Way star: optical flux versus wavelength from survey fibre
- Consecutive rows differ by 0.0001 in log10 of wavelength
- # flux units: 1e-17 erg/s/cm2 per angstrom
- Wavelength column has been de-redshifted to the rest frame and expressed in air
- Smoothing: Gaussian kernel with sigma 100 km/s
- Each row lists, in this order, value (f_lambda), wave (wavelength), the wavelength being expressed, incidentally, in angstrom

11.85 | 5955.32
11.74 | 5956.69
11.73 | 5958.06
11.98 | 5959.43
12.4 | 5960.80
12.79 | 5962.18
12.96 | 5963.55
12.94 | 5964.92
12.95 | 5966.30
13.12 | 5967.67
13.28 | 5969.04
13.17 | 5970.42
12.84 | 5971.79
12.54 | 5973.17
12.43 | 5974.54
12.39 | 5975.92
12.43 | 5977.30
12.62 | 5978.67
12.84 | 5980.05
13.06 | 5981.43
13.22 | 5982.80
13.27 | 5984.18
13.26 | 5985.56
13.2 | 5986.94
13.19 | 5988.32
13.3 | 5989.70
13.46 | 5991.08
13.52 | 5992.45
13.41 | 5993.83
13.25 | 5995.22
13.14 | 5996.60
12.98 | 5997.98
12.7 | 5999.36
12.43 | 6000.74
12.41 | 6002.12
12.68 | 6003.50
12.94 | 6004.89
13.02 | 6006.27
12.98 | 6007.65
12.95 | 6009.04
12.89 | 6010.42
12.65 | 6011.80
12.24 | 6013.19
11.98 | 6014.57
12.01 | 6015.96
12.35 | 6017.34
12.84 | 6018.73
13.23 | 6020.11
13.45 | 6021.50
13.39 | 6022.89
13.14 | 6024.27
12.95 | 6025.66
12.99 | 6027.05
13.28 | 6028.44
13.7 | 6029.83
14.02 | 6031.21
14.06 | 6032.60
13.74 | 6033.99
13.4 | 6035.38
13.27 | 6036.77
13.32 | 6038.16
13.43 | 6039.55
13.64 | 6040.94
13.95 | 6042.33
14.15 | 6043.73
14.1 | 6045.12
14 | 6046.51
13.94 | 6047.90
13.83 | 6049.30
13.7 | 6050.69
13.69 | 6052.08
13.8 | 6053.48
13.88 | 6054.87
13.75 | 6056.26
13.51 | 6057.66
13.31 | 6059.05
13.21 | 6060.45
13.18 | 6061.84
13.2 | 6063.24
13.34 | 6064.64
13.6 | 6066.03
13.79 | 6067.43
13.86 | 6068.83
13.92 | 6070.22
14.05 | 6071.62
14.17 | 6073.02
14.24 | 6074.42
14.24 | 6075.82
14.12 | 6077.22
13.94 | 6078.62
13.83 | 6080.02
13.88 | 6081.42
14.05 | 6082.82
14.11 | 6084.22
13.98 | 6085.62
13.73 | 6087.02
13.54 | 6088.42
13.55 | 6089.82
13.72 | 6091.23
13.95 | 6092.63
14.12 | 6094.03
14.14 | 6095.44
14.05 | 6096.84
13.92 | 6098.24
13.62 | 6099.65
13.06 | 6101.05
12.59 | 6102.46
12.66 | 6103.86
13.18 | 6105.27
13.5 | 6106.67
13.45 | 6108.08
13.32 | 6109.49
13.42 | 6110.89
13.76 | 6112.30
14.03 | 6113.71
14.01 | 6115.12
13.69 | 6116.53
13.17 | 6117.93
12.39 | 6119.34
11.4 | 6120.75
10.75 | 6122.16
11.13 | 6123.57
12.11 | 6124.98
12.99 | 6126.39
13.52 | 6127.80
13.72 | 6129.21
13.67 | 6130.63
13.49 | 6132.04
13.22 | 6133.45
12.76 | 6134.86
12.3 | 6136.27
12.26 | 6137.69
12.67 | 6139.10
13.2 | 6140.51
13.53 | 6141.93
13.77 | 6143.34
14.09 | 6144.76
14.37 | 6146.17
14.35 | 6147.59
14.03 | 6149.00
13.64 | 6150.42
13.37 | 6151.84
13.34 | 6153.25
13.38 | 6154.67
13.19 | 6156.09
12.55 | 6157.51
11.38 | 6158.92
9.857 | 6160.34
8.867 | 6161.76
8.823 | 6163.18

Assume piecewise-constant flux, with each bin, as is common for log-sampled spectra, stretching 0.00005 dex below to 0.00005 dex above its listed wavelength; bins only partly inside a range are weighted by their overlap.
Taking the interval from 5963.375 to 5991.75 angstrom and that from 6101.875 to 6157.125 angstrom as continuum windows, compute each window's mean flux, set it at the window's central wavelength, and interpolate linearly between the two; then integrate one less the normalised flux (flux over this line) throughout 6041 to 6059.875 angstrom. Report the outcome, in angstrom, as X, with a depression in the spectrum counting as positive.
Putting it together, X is -1.07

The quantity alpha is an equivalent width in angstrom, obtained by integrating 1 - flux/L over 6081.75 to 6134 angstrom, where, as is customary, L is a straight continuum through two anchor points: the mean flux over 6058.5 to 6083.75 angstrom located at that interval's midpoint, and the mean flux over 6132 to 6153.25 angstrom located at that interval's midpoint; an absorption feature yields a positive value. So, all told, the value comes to 1.03 angstrom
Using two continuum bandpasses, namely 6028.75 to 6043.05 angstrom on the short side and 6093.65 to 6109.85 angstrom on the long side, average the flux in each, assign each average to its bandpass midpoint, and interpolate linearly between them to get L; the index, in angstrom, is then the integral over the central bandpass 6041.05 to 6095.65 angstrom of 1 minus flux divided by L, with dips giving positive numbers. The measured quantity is -1.1 angstrom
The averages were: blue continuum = 13.6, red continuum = 13.5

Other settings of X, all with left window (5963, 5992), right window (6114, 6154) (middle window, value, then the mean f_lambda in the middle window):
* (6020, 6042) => -0.7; 13.5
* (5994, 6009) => 0.1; 12.9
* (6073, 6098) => -1.7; 14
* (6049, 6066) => -0.6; 13.5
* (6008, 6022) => 0.4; 12.7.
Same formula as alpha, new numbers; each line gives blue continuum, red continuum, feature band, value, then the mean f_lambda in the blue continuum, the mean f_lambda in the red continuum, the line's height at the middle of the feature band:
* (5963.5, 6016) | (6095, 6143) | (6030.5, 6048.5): -1.1 angstrom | 12.9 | 13.1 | 13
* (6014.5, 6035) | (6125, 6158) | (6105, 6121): 0.0 angstrom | 13.2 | 13.3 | 13.3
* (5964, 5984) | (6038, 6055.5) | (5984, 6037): 1.1 angstrom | 12.9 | 13.8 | 13.3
